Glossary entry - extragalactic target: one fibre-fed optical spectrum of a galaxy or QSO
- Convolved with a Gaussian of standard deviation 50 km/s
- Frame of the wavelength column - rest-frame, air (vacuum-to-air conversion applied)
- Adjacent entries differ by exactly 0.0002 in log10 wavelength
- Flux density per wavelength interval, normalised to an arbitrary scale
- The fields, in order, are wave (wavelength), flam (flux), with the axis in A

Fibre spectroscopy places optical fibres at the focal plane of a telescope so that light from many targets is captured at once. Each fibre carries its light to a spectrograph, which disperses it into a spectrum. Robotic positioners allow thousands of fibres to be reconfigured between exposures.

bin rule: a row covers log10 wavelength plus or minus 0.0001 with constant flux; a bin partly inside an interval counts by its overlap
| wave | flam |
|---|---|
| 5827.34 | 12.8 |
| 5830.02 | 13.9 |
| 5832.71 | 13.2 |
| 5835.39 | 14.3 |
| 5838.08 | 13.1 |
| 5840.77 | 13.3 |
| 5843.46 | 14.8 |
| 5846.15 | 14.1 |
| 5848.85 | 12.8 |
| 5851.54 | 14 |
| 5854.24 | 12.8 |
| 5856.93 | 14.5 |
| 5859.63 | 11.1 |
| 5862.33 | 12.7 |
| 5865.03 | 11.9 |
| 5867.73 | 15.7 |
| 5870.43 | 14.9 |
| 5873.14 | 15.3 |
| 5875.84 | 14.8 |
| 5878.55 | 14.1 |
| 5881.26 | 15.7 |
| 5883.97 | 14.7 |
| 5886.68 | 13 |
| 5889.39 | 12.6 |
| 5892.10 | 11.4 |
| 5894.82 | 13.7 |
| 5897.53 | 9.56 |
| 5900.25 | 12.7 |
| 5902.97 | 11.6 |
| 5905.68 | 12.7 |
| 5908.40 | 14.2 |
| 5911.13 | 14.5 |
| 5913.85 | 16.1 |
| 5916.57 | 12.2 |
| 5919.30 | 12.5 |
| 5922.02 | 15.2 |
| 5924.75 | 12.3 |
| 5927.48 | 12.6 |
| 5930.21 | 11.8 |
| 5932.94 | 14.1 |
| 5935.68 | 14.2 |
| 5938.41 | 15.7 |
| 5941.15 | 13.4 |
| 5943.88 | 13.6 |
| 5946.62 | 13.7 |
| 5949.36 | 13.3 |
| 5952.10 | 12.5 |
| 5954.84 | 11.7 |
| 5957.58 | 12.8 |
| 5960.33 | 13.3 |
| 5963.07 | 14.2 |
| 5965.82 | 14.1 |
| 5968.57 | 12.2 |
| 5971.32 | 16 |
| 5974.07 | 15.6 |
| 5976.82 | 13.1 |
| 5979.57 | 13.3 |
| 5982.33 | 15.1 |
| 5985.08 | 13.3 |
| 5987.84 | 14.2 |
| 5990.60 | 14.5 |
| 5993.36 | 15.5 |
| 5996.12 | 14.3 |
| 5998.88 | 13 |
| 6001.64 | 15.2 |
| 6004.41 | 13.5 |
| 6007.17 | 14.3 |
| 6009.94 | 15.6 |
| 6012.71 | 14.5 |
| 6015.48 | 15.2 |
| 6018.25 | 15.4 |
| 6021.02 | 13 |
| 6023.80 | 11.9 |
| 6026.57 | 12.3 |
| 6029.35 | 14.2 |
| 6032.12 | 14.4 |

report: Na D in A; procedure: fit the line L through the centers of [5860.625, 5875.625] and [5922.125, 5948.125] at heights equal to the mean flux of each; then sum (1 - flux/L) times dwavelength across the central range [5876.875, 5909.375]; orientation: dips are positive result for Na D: 2.1 A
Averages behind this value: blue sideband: 14.1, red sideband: 13.6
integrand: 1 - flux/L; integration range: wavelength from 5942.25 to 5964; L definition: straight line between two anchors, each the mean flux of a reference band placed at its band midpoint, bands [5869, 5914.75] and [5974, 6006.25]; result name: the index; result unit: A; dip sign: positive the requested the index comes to 1.3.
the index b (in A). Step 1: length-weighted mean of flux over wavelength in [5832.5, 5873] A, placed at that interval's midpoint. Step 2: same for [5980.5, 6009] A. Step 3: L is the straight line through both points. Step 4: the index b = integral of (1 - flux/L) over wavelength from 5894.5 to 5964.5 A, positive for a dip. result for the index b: 3.7 A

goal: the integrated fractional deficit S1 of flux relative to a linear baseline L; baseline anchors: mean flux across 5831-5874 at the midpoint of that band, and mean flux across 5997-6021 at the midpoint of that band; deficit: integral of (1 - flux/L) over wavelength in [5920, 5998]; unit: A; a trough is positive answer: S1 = 2.6 A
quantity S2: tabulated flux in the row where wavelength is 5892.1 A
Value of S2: 11.4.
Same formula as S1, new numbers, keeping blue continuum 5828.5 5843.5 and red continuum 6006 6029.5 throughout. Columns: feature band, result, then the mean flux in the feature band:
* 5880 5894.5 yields 0.3 A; 13.5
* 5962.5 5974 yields -0.3 A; 14.3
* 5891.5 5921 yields 1.9 A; 12.9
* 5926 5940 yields 0.2 A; 13.7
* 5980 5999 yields -0.5 A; 14.3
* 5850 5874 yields 0.2 A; 13.6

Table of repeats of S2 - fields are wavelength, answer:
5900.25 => 12.7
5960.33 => 13.3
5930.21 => 11.8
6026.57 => 12.3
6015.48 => 15.2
